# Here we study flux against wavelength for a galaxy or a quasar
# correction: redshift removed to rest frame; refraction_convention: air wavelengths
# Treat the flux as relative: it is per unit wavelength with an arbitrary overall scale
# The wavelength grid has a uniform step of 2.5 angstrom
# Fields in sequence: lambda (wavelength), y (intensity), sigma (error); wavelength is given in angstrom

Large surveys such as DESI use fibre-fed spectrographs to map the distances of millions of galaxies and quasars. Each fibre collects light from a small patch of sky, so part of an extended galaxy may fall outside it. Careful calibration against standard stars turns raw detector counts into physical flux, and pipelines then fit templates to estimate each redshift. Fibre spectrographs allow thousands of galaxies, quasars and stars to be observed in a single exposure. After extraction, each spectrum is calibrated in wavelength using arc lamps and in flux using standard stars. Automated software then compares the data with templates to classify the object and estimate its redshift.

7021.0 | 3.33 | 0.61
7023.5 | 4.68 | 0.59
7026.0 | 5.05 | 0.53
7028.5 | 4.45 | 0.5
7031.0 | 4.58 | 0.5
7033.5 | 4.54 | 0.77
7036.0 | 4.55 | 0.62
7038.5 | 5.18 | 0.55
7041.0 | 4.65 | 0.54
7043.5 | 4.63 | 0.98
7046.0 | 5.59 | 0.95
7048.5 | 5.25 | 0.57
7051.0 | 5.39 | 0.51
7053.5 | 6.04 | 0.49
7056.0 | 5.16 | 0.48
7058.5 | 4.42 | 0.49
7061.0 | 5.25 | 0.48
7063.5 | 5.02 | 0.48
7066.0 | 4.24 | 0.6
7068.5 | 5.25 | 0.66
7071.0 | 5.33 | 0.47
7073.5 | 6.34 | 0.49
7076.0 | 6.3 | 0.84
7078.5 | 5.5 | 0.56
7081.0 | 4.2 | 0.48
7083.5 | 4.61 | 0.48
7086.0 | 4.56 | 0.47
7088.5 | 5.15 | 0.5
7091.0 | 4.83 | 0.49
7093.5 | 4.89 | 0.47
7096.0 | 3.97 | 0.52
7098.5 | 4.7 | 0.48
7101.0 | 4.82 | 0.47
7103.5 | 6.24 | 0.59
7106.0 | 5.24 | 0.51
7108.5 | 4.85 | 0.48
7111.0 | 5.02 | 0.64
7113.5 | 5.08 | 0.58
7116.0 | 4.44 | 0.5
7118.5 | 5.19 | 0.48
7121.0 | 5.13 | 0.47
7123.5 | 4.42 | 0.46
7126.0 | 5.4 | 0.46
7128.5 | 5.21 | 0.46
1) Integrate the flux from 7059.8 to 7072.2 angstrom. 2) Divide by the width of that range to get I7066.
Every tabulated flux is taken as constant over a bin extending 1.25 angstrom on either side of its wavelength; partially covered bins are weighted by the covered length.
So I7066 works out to 5.02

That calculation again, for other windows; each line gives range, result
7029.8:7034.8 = 4.56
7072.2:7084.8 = 5.39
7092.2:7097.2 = 4.44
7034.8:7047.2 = 4.92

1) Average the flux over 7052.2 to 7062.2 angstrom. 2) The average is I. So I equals 5.22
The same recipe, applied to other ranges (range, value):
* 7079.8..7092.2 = 4.67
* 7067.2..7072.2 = 5.28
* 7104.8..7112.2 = 5.04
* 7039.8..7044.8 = 4.65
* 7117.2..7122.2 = 5.15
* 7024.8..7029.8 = 4.75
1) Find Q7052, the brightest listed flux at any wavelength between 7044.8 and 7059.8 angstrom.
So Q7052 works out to 6.04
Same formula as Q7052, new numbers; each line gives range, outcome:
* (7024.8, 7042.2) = 5.18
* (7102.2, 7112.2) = 6.24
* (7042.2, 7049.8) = 5.59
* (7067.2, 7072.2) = 5.33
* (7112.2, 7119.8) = 5.19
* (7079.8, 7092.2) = 5.15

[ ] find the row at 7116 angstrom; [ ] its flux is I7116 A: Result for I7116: 4.44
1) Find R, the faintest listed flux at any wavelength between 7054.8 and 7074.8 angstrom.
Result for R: 4.24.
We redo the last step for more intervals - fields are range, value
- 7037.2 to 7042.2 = 4.65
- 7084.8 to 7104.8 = 3.97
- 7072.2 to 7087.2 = 4.2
